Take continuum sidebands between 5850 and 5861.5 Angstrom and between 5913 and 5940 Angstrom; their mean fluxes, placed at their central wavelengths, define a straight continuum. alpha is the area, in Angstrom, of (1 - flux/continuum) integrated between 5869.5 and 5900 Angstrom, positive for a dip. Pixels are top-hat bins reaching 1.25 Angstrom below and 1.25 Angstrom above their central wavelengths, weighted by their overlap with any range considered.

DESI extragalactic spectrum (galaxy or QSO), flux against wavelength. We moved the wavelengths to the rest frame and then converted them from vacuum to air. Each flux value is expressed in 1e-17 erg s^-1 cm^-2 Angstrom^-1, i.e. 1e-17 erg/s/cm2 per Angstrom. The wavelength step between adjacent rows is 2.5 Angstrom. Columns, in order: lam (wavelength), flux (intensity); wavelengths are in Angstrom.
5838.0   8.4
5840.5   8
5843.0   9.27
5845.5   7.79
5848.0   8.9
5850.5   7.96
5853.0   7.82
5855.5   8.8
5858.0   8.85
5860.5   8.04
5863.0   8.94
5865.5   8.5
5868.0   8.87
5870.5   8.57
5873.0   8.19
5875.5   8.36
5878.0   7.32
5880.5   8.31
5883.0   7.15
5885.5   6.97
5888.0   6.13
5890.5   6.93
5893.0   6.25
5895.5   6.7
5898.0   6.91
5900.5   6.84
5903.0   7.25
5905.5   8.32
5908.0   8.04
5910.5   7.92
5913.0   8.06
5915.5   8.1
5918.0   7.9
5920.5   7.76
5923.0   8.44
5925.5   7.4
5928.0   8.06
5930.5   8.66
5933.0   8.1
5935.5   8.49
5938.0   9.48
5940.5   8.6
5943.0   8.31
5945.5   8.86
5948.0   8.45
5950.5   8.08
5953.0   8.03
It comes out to 3.7 Angstrom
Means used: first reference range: 8.32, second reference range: 8.24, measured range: 7.29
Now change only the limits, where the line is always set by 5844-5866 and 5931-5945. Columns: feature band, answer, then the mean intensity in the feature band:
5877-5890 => 2.0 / 7.16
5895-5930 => 3.3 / 7.73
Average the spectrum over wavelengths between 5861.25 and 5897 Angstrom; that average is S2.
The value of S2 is 7.66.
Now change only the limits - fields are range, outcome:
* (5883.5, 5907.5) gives 6.96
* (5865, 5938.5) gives 7.78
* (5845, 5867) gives 8.43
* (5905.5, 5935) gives 8.06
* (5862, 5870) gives 8.75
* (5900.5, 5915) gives 7.83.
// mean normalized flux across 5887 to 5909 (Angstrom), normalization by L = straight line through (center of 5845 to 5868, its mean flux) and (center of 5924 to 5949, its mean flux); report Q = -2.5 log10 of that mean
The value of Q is 0.20 mag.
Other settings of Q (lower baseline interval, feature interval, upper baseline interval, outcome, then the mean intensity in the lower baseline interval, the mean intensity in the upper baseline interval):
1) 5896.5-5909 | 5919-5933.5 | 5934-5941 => 0.04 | 7.45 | 8.86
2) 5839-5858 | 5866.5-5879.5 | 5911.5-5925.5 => 0.00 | 8.4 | 7.99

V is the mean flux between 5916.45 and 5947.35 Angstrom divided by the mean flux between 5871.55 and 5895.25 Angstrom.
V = 1.15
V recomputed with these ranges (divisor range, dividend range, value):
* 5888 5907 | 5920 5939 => 1.19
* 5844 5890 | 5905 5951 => 1.02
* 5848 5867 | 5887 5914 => 0.85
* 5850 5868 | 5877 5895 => 0.83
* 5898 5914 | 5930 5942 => 1.13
